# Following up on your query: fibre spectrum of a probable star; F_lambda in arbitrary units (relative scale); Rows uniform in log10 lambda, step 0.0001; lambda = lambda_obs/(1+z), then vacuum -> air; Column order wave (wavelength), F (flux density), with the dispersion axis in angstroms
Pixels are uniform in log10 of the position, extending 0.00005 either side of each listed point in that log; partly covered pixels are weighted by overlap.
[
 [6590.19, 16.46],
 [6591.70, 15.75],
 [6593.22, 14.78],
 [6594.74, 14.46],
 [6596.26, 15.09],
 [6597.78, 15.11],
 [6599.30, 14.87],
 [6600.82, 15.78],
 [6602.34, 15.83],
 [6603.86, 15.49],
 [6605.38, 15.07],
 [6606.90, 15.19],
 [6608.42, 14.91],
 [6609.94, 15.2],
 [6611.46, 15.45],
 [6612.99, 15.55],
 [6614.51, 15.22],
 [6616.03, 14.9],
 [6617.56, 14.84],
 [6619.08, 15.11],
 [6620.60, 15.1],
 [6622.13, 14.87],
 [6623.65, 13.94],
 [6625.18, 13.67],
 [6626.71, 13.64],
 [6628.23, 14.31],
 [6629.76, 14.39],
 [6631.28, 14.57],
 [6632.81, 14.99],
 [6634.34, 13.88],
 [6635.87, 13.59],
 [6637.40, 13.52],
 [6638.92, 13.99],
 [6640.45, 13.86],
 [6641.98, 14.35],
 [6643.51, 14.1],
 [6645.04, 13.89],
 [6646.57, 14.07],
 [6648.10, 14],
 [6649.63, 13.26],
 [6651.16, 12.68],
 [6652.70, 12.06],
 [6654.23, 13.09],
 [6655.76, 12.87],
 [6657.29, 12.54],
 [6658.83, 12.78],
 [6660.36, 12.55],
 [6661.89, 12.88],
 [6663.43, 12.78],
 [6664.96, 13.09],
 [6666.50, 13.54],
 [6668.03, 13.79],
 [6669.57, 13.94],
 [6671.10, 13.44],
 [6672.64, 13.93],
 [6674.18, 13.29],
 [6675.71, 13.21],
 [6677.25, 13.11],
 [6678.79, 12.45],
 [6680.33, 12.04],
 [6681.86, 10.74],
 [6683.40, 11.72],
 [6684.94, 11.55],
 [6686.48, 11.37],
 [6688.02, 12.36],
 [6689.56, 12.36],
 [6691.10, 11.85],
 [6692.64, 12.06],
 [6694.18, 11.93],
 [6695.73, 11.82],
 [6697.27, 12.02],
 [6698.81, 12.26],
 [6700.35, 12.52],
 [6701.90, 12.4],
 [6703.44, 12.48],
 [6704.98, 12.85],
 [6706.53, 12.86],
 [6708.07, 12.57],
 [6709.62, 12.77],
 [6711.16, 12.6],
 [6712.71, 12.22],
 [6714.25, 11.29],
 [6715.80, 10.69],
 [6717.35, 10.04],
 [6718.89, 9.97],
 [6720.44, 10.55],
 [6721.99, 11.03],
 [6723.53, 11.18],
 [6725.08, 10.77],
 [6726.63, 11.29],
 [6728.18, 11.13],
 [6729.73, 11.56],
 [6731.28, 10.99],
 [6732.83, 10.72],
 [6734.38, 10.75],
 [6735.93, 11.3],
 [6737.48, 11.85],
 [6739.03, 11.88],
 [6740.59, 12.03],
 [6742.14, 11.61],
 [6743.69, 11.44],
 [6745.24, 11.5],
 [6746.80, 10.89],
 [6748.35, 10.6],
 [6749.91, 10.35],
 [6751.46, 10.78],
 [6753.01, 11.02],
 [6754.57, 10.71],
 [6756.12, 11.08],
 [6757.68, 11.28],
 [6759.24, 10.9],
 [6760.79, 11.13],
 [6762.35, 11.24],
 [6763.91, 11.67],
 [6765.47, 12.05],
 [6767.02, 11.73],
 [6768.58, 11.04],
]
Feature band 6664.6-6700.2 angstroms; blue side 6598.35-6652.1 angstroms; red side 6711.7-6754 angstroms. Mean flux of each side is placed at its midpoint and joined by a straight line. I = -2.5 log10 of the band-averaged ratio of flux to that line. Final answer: 0.02 mag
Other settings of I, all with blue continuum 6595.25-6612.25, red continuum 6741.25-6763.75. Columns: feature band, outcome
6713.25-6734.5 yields 0.09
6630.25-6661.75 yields 0.04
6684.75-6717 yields 0.04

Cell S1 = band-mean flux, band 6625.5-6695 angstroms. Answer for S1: 13.1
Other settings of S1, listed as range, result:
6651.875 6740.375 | 12.1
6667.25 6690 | 12.6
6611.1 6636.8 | 14.6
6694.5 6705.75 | 12.3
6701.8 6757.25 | 11.4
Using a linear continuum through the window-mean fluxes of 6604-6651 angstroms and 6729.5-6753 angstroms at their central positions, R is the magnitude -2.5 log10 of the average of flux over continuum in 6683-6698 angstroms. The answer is 0.07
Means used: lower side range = 14.4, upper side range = 11.2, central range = 11.9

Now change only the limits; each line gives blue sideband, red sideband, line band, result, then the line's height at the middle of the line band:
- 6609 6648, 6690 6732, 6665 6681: -0.03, 13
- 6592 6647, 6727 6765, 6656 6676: 0.01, 13.4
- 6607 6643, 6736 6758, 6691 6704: 0.04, 12.6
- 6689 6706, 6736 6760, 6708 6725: 0.05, 11.8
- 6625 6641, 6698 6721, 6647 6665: 0.04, 13.4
